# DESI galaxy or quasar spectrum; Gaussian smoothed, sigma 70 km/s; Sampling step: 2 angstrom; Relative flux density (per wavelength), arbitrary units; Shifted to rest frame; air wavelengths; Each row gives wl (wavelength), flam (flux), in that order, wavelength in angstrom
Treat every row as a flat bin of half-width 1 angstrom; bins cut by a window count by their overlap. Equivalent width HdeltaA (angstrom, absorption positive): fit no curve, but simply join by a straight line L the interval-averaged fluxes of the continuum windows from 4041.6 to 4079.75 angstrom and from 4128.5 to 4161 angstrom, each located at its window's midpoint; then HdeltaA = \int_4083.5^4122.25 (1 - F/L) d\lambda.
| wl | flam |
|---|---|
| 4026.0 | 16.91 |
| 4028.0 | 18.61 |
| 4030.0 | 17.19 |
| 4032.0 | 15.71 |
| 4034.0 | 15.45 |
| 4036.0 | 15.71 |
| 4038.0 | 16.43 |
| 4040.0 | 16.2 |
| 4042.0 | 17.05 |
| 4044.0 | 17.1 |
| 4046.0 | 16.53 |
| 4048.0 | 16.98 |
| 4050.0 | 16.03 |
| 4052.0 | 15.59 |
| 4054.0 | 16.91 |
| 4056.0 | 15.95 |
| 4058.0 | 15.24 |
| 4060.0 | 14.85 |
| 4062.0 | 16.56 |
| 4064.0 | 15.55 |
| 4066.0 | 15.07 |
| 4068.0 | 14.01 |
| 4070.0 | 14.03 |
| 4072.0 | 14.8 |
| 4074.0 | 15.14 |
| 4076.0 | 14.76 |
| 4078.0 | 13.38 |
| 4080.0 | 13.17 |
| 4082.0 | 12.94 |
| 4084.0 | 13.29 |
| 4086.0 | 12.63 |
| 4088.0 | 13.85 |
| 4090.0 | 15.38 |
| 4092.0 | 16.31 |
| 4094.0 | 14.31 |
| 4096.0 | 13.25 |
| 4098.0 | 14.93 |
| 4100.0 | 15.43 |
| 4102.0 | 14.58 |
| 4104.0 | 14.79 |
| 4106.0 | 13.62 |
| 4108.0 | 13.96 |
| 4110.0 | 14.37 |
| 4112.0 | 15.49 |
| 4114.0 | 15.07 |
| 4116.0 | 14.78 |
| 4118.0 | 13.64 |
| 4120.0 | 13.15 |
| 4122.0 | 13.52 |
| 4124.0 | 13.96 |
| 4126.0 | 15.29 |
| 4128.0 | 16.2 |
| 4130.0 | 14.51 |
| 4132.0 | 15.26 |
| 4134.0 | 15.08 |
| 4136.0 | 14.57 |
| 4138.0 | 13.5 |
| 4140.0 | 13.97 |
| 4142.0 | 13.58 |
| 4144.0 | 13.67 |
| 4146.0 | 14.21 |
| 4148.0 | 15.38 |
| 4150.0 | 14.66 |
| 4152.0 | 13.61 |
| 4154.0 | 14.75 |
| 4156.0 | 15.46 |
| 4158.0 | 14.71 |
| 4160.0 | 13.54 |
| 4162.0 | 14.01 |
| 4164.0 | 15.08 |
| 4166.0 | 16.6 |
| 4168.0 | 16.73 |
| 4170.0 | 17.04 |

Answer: 1.6 angstrom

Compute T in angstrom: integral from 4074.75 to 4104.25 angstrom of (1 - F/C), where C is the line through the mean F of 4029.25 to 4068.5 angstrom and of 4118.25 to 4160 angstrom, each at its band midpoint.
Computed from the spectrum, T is 2.1 angstrom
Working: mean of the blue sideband 16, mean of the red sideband 14.4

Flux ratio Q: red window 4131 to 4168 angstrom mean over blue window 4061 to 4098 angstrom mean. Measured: 1.02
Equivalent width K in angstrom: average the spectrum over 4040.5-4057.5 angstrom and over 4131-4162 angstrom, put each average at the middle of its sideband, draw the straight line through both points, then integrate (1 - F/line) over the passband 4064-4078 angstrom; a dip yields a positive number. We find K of 1.2 angstrom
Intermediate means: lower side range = 16.5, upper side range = 14.4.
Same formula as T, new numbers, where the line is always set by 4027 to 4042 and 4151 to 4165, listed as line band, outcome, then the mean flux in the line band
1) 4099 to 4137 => 1.3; 14.6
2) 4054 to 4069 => 0.6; 15.4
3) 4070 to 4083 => 1.5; 14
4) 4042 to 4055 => -0.2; 16.6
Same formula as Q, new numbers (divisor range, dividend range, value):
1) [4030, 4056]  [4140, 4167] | 0.89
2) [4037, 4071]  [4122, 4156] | 0.91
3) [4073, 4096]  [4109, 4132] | 1.04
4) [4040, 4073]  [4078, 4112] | 0.90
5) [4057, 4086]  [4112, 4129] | 1.01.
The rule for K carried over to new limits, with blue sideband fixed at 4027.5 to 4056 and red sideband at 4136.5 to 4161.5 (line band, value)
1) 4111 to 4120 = 0.2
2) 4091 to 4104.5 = 0.5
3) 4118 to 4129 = 0.3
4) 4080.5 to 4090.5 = 1.3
